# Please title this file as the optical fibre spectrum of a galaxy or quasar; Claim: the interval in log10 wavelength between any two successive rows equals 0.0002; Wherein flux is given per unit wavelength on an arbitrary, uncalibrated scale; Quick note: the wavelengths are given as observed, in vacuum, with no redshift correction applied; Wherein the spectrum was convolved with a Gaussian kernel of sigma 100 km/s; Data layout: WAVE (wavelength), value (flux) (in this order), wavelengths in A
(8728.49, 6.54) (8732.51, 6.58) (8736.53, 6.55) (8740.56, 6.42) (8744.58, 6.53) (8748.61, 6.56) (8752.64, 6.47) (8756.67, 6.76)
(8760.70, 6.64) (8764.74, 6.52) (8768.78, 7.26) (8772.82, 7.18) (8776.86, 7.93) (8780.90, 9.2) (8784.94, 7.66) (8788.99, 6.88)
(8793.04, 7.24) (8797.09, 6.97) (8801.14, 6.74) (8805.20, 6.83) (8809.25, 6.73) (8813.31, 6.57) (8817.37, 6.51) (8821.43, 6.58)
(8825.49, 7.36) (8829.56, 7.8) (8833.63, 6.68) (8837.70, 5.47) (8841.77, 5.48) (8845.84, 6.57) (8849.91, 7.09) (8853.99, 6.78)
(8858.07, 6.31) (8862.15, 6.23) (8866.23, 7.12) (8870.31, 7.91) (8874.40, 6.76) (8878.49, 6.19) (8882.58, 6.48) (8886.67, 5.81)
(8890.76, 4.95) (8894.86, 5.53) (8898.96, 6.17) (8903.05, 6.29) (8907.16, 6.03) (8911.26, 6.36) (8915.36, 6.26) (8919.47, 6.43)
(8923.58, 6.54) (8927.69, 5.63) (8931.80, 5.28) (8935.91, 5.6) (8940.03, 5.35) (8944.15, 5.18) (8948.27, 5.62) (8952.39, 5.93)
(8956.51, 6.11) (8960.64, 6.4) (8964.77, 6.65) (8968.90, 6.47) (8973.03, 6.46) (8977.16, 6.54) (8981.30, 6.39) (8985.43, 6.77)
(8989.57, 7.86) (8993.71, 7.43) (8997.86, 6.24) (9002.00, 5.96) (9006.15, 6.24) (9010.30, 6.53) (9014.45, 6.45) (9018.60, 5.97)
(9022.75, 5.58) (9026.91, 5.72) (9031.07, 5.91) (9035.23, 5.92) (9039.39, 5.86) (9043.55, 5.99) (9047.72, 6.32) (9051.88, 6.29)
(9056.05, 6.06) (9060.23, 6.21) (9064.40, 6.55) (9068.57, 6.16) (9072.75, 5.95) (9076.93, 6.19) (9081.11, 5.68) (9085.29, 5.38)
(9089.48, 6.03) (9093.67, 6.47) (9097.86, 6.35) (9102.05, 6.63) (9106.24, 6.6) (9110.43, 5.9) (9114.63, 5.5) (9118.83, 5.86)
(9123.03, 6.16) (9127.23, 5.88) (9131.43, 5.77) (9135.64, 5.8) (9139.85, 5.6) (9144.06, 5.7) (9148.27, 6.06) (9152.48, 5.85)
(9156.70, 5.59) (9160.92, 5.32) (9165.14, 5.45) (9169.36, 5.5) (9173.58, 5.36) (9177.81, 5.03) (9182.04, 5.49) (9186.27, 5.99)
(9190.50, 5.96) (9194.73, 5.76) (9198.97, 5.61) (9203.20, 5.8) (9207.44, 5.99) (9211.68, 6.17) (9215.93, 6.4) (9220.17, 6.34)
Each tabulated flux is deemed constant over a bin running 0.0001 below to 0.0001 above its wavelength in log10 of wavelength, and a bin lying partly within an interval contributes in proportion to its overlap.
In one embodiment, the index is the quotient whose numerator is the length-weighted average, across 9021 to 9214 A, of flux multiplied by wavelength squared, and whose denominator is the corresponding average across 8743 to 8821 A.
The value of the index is 0.91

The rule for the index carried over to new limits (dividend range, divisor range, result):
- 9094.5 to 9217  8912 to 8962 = 1.04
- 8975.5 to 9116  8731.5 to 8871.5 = 0.96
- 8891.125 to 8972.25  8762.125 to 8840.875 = 0.88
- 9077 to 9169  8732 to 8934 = 0.95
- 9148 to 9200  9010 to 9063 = 0.95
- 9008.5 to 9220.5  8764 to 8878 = 0.91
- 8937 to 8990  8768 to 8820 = 0.90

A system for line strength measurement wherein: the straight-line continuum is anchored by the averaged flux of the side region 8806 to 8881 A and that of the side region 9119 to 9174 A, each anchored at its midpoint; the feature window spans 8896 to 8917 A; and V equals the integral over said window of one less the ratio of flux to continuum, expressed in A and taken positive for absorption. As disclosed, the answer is 0.9 A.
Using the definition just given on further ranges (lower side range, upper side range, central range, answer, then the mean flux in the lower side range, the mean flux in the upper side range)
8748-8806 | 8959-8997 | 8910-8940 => 3.9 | 7.14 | 6.76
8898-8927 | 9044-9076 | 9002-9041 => 1.3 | 6.27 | 6.21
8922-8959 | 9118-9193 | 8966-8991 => -4.5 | 5.69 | 5.68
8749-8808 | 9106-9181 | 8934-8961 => 3.2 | 7.14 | 5.69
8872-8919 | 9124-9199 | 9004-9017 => -1.1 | 6.1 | 5.66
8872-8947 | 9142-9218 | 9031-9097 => -2.9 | 5.94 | 5.72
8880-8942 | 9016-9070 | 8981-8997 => -3.0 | 5.92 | 6.05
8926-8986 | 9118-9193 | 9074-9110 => -2.2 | 6.01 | 5.68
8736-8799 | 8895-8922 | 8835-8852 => 1.1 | 7.06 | 6.21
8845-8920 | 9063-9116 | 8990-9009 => -1.1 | 6.38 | 6.11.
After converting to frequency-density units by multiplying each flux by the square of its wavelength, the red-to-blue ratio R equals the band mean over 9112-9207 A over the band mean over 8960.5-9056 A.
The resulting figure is 0.93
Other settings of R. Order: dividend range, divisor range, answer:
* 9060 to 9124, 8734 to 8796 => 0.93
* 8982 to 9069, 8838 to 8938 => 1.04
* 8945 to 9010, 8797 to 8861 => 1.00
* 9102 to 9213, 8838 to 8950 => 1.00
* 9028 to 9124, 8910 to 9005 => 1.00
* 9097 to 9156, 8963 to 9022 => 0.94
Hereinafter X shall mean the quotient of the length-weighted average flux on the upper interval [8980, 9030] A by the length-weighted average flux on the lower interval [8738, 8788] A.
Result 0.91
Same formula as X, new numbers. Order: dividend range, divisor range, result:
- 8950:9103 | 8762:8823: 0.88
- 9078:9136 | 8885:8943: 1.03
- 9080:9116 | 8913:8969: 1.02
